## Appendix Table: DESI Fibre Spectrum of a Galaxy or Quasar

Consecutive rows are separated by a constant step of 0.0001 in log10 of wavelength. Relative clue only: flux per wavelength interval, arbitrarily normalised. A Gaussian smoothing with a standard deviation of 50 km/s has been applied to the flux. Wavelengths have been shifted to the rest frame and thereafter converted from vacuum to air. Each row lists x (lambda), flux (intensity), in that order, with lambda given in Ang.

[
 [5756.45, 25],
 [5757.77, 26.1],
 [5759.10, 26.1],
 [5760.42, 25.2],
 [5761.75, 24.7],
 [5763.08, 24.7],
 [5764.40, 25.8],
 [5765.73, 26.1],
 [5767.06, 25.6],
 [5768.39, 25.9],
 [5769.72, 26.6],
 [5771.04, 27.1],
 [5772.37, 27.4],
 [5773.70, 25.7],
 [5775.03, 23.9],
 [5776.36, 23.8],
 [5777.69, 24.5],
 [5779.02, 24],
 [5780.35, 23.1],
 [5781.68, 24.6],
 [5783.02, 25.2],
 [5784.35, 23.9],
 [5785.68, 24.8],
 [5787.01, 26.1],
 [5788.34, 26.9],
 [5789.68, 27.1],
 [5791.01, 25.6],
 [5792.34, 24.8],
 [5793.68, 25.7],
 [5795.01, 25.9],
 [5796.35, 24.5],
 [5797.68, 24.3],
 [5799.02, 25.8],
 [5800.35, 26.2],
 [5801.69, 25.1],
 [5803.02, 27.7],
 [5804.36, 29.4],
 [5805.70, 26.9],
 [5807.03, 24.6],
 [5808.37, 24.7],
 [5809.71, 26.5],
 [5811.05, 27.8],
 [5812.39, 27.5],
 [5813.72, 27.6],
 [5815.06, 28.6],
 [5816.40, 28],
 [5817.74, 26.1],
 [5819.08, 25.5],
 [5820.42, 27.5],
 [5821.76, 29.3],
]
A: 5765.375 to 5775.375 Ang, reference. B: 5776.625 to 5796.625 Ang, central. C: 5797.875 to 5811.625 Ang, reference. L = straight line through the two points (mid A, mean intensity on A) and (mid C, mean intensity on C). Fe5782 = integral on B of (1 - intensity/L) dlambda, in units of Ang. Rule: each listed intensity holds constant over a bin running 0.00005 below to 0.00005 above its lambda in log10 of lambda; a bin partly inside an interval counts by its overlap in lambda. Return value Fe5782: 0.9 Ang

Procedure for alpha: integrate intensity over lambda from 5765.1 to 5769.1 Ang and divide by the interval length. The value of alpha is 25.8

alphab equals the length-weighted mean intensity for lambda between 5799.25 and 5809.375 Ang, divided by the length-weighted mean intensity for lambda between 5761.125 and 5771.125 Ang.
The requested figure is 1.02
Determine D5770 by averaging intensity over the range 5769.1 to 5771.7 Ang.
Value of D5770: 26.9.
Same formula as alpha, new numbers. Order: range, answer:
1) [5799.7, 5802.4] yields 25.7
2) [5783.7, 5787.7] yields 25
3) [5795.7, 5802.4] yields 25.2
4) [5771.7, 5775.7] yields 25.7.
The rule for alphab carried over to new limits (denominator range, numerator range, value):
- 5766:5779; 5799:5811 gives 1.03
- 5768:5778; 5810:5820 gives 1.06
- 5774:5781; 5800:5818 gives 1.12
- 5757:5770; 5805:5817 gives 1.05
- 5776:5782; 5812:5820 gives 1.14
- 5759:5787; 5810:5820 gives 1.08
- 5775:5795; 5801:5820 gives 1.07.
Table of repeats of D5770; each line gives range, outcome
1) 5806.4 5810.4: 25.2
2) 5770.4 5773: 27.2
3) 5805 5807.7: 25.8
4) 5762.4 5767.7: 25.5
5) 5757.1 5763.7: 25.4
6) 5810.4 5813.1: 27.7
